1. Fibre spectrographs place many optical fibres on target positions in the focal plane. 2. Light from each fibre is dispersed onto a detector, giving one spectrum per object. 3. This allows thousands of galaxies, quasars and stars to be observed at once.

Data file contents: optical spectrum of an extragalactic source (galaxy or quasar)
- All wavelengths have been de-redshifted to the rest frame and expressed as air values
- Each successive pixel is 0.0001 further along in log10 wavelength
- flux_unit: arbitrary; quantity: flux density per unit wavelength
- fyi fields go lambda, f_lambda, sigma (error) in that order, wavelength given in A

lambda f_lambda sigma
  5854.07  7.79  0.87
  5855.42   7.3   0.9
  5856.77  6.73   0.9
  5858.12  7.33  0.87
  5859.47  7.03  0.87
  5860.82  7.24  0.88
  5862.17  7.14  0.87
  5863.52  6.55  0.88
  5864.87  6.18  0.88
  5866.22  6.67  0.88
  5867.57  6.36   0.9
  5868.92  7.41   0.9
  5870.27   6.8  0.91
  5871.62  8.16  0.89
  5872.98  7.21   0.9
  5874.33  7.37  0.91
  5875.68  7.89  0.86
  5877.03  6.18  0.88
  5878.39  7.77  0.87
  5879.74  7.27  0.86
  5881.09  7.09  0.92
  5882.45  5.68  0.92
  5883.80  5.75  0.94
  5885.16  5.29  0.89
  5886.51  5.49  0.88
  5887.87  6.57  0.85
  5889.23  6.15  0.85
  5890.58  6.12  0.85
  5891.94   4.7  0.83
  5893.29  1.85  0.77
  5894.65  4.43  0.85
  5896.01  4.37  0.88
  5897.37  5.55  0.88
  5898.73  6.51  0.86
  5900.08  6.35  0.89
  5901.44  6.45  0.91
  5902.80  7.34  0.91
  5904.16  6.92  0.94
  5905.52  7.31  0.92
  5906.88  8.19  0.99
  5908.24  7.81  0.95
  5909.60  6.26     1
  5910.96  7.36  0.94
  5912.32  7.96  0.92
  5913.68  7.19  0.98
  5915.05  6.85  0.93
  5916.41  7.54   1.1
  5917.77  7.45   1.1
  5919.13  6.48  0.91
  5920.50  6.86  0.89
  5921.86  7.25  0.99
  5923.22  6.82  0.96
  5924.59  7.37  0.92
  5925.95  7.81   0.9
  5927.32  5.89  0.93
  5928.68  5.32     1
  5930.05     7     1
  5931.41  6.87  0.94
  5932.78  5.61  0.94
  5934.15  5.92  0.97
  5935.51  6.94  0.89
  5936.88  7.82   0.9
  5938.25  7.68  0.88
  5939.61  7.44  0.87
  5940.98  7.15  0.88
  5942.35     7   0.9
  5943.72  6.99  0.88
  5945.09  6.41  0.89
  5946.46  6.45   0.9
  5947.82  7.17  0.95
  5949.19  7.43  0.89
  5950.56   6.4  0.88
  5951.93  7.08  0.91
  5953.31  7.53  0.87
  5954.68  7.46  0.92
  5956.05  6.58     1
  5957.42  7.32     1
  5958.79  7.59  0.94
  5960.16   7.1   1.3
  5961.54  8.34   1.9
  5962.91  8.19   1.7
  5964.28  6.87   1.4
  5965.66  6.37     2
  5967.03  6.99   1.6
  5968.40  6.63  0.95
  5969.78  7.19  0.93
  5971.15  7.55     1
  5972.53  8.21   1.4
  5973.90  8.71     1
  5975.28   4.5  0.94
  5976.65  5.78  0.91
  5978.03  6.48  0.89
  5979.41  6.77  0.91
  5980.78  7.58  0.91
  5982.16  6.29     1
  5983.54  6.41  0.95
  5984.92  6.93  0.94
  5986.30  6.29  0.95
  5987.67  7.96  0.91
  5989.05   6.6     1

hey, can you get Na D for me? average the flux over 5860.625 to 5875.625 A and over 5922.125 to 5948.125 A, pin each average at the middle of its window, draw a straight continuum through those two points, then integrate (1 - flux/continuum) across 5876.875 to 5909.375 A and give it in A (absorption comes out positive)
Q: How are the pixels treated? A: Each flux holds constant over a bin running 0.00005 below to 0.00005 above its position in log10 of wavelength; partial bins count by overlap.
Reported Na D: 3.9 A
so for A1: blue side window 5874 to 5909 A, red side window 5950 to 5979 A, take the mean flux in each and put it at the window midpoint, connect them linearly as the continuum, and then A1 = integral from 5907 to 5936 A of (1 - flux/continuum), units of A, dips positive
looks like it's -1.5 A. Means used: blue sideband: 6.24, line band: 6.91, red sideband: 7.09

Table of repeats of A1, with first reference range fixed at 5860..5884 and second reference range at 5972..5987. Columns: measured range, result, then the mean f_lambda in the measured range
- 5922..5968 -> -1.4 A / 7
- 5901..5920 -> -1.0 A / 7.23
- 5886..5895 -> 2.4 A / 5.06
